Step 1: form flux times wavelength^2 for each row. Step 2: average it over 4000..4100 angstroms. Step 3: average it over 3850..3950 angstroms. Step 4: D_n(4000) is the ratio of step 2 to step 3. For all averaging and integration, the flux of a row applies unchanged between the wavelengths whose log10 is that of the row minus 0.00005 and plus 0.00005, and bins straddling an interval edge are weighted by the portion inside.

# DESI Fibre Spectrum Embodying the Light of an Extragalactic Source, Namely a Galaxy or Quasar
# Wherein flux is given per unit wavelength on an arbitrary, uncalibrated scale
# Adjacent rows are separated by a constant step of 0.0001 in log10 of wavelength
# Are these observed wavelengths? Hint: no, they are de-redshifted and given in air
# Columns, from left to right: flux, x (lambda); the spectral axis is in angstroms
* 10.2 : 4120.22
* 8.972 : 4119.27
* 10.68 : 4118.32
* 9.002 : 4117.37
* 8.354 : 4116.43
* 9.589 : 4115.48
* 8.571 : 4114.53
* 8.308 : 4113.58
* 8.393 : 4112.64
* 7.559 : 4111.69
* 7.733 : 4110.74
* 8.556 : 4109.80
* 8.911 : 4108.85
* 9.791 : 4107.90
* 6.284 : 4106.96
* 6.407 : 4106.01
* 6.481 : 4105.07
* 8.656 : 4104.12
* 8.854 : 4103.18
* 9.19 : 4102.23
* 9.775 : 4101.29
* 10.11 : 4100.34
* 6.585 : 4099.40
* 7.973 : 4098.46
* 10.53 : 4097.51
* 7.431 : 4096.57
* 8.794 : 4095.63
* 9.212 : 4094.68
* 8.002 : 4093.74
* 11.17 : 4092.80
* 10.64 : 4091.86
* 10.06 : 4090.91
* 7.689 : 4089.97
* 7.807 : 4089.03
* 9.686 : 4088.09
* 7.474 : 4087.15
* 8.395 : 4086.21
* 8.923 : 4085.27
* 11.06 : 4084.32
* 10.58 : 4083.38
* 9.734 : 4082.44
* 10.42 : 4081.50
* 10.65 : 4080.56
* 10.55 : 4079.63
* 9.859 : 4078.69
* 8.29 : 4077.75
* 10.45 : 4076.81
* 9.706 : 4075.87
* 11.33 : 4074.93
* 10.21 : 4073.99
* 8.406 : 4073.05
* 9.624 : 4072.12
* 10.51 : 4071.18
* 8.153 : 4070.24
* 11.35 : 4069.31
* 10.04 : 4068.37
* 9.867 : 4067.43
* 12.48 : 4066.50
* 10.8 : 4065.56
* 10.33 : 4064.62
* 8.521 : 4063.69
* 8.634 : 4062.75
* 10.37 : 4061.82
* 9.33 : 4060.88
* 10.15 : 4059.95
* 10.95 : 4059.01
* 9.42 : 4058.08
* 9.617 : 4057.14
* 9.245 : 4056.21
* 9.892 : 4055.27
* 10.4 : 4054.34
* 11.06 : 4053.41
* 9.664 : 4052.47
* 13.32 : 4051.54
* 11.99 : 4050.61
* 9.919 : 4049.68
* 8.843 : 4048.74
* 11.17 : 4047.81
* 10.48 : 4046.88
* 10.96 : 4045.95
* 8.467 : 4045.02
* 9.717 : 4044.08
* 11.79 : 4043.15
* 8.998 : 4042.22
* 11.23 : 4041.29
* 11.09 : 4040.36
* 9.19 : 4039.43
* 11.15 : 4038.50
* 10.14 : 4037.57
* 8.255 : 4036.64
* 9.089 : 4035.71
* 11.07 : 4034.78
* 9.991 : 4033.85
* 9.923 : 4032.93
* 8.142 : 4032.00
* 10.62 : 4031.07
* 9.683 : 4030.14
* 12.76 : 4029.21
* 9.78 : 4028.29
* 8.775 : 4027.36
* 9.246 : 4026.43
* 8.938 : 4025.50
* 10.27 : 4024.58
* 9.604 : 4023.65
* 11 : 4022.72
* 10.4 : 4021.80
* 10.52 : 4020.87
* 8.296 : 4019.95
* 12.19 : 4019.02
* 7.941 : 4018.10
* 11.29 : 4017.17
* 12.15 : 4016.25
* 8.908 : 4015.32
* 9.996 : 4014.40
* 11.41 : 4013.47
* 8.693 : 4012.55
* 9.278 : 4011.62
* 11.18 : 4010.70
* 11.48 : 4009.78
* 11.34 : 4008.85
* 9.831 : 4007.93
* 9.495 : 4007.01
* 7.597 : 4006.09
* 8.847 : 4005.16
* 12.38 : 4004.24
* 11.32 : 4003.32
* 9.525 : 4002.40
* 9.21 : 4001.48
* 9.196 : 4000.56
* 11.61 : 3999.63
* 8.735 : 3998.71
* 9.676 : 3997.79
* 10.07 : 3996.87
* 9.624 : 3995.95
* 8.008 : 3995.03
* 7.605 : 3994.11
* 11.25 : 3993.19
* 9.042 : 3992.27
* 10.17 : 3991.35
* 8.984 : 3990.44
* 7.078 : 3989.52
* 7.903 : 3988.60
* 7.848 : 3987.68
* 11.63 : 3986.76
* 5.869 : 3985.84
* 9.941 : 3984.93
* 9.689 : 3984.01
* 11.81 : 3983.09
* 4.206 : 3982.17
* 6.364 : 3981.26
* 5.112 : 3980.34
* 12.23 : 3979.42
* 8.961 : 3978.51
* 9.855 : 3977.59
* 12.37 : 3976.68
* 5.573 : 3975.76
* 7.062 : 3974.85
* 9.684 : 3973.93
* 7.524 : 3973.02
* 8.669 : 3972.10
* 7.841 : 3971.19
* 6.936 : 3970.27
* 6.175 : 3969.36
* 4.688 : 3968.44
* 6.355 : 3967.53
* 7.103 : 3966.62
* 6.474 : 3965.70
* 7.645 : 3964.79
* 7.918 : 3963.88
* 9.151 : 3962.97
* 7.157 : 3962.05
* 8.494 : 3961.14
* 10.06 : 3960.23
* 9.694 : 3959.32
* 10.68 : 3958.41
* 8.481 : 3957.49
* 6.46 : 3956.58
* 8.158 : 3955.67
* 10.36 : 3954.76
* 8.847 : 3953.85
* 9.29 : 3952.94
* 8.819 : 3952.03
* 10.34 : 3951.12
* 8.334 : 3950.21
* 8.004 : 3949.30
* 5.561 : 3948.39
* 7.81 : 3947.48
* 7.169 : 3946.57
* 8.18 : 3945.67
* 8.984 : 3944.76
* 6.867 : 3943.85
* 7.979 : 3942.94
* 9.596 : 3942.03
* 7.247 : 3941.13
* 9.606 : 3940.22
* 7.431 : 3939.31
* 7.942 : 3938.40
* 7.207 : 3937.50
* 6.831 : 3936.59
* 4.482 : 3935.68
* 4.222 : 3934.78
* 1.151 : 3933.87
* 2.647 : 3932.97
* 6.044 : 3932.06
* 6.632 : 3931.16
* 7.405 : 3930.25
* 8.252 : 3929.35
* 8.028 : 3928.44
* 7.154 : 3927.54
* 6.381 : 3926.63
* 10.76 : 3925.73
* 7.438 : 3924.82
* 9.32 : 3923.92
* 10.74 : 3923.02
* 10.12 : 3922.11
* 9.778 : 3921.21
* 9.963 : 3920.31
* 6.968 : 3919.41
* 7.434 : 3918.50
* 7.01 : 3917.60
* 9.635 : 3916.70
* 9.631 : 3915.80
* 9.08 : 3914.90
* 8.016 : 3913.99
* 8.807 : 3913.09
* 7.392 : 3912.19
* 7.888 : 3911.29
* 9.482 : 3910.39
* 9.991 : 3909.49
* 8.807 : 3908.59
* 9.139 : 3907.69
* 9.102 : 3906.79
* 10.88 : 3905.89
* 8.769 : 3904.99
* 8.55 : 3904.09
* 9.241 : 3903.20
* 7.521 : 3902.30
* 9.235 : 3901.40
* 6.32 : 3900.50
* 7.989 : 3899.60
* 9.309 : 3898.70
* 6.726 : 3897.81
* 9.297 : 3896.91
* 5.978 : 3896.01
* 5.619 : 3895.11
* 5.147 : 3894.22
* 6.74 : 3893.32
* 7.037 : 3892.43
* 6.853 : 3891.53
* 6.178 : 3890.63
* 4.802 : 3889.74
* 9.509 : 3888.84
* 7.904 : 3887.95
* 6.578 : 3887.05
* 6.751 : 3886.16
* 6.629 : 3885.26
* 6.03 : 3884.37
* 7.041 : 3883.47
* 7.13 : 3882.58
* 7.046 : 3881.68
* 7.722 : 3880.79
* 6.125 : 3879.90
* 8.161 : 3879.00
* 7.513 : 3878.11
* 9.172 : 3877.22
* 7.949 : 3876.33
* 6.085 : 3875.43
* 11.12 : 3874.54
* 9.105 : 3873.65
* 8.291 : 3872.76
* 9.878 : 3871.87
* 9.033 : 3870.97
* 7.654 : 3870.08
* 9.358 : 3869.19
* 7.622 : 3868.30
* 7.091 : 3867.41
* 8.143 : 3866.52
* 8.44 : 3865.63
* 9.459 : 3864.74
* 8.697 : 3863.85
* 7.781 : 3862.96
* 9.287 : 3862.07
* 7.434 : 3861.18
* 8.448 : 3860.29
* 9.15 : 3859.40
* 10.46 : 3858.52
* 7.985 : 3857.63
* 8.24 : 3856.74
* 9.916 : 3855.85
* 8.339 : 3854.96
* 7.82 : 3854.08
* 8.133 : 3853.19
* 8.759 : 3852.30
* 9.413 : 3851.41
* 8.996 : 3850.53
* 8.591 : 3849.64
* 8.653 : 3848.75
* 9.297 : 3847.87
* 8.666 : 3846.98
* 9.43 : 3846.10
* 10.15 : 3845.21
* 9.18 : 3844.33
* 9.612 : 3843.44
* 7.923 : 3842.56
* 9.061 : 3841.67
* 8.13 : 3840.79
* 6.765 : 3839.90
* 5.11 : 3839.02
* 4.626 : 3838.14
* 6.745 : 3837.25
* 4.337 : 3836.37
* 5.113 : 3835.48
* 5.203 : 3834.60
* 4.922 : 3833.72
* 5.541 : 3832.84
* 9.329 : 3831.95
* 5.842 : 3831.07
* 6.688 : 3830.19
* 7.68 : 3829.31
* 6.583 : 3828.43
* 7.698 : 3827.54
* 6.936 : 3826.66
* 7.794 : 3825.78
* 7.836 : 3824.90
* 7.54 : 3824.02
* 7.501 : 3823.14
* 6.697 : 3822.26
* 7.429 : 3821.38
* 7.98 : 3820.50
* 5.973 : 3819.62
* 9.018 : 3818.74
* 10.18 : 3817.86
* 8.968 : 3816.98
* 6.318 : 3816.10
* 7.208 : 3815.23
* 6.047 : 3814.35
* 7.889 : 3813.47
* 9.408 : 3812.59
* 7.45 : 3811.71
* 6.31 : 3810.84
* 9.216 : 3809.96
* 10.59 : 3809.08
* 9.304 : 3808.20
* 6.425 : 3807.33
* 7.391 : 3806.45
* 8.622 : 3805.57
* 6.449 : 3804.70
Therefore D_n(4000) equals 1.3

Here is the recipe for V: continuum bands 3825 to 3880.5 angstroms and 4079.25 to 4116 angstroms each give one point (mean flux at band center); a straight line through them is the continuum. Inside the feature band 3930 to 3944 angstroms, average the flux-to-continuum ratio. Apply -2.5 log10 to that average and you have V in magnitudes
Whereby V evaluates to 0.28 mag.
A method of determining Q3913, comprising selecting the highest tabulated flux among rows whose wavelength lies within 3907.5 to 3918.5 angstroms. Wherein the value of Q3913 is 9.991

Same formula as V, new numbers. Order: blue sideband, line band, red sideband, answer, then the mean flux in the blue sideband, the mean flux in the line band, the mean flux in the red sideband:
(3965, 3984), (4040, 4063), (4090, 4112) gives -0.23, 7.79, 10.3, 8.63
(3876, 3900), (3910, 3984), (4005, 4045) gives 0.05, 7.14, 7.95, 10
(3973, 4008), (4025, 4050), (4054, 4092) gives -0.06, 9.06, 9.98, 9.78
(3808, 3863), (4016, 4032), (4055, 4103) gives -0.10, 7.85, 10.1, 9.6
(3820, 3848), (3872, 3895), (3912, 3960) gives 0.04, 7.27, 7.32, 7.94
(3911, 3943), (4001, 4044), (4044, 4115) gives -0.15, 7.67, 10.1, 9.47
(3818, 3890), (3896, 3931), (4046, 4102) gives -0.03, 7.82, 8.57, 9.8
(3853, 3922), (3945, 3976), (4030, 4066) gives 0.13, 8.12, 7.99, 10.1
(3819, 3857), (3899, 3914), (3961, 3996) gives -0.10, 7.59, 8.68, 8.19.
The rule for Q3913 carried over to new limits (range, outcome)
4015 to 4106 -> 13.32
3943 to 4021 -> 12.38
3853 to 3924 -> 11.12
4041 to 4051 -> 11.99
